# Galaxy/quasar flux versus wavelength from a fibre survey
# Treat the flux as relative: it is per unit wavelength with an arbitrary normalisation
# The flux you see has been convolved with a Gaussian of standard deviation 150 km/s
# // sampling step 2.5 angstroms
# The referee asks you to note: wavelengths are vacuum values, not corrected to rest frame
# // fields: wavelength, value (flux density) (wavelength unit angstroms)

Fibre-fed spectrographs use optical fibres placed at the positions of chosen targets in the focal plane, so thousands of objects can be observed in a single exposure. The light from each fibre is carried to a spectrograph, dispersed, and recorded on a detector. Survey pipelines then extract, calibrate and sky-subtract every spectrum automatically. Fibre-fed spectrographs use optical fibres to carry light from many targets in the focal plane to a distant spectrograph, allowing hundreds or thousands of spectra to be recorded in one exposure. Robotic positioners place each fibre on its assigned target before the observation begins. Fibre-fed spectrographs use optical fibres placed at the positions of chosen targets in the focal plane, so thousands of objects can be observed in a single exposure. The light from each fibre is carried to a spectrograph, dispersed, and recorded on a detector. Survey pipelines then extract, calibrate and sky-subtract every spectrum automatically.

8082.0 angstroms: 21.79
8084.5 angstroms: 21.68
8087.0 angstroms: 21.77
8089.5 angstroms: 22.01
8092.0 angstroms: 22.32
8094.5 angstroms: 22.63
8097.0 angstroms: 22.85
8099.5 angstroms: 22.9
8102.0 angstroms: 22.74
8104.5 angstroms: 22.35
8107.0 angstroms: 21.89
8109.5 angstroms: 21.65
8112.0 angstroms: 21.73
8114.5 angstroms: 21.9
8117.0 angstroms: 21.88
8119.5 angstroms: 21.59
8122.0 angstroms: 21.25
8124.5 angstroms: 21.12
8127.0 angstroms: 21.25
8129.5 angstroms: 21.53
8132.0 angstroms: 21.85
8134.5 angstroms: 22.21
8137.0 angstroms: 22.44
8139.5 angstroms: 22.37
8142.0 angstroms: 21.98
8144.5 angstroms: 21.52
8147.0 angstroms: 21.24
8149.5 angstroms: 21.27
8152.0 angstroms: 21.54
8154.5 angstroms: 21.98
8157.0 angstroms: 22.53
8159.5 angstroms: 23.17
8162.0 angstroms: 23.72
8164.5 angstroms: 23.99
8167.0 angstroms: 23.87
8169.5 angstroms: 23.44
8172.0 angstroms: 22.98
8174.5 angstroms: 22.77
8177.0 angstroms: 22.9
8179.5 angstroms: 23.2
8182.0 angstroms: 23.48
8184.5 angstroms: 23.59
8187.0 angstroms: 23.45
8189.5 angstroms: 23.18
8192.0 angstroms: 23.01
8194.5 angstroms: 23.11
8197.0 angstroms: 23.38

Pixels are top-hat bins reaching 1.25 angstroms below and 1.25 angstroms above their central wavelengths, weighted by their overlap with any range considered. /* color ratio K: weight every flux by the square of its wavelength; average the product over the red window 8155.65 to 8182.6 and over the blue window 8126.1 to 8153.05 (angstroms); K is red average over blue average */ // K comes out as 1.1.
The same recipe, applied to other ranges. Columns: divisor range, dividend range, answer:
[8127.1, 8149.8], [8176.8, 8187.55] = 1.08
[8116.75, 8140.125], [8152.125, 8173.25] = 1.07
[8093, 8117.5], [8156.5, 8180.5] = 1.06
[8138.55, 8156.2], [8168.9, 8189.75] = 1.08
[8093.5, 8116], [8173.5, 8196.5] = 1.06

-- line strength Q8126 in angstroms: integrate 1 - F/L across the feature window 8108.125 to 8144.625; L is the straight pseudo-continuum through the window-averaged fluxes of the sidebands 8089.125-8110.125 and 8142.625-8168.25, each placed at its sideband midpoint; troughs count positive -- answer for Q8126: 1.1 angstroms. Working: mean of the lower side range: 22.4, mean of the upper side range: 22.5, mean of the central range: 21.8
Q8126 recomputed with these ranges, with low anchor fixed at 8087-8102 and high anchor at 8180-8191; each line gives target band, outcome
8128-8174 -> 1.27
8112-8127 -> 0.79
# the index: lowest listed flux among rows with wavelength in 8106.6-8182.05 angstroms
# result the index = 21.12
